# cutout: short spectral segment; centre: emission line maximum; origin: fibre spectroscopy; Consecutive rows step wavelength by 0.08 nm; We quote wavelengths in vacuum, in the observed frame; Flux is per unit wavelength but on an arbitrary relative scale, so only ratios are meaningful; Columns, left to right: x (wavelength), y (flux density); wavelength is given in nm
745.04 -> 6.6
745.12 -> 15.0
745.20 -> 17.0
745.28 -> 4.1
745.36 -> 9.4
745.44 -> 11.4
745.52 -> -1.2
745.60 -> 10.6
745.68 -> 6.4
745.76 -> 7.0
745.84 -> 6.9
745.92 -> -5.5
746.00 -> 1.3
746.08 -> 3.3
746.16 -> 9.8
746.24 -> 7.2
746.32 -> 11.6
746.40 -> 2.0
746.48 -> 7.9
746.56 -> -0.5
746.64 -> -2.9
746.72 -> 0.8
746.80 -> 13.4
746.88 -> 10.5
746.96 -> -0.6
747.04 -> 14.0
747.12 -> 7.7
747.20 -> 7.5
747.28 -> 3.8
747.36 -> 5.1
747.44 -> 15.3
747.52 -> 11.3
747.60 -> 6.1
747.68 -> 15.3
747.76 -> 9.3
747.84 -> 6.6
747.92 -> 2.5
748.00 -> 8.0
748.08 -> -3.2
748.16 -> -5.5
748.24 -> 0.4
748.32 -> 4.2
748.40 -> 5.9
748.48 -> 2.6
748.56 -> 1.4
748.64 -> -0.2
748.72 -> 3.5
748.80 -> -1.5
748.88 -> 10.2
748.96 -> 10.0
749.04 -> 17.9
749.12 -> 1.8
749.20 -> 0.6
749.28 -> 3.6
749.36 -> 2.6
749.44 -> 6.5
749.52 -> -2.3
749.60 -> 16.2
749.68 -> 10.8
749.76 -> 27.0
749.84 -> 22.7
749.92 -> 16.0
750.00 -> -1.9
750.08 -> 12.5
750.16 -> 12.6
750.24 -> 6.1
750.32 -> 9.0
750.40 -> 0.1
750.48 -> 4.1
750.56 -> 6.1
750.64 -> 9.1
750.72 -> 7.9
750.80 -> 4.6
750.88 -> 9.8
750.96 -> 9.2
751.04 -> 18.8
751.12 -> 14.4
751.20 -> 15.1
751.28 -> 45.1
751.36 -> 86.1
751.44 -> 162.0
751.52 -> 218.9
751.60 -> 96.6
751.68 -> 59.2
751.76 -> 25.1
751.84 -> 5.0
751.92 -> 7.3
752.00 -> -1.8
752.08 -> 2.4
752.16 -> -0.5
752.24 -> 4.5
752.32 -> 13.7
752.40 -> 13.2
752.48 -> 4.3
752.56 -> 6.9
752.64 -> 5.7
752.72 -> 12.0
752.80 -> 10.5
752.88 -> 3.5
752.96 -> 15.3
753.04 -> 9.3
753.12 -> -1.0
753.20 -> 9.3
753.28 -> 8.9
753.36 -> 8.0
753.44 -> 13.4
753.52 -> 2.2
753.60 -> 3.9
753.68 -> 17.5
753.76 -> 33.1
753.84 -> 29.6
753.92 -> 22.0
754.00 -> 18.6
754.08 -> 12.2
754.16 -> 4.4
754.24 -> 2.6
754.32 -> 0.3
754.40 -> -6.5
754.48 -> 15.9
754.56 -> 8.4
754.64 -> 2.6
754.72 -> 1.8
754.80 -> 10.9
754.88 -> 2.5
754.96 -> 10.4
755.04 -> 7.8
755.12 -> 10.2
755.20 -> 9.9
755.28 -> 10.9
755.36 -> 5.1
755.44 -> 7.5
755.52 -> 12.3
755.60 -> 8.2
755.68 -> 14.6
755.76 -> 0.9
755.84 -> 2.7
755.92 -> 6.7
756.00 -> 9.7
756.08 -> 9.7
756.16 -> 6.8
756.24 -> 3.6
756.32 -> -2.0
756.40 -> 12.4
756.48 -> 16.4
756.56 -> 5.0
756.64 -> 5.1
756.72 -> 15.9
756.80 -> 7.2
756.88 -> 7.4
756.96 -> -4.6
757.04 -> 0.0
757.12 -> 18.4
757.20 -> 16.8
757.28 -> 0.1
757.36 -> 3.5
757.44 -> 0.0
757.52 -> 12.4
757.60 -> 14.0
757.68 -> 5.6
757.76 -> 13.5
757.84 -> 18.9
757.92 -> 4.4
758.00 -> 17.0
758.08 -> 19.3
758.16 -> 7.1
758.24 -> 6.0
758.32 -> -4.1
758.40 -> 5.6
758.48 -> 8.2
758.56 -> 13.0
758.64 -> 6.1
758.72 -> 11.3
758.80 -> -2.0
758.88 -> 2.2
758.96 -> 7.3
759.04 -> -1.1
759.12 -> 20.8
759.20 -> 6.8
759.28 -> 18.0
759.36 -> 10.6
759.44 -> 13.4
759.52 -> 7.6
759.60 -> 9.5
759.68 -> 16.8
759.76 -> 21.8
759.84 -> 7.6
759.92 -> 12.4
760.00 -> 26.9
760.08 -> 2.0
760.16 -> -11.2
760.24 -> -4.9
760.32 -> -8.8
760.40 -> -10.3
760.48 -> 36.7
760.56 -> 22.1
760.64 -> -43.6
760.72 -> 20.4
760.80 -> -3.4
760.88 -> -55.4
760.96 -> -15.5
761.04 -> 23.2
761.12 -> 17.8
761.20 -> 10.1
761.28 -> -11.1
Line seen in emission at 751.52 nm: H-alpha 6563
